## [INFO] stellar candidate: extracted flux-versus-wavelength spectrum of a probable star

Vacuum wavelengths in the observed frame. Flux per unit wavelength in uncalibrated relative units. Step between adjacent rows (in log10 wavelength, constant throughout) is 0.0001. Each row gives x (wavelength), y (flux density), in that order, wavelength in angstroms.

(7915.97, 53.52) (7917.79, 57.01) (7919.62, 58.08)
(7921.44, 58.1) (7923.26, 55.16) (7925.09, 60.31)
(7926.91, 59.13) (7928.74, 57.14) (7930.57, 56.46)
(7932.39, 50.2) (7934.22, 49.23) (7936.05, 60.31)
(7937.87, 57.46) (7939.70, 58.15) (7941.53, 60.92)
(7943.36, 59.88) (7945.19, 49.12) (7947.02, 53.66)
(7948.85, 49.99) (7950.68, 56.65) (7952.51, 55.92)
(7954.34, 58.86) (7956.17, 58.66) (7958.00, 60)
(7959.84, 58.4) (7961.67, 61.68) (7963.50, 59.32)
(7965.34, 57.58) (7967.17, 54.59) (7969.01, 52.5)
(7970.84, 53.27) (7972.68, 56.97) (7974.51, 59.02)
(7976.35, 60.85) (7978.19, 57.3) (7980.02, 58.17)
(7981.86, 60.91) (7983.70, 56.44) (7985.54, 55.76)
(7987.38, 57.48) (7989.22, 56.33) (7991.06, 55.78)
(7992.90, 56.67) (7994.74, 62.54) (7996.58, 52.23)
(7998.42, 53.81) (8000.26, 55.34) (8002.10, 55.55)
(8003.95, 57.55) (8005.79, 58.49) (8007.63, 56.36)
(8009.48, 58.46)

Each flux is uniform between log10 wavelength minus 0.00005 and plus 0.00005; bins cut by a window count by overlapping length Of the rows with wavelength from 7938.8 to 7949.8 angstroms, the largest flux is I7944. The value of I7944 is 60.92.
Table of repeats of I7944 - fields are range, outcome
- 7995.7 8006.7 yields 58.49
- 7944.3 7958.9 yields 60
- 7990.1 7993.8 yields 56.67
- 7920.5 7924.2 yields 58.1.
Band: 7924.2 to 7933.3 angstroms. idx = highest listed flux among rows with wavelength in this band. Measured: 60.31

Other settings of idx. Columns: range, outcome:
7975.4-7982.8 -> 60.91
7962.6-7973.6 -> 59.32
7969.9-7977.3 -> 60.85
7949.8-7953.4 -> 56.65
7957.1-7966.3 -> 61.68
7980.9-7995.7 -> 62.54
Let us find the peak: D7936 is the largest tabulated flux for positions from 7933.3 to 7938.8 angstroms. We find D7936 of 60.31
